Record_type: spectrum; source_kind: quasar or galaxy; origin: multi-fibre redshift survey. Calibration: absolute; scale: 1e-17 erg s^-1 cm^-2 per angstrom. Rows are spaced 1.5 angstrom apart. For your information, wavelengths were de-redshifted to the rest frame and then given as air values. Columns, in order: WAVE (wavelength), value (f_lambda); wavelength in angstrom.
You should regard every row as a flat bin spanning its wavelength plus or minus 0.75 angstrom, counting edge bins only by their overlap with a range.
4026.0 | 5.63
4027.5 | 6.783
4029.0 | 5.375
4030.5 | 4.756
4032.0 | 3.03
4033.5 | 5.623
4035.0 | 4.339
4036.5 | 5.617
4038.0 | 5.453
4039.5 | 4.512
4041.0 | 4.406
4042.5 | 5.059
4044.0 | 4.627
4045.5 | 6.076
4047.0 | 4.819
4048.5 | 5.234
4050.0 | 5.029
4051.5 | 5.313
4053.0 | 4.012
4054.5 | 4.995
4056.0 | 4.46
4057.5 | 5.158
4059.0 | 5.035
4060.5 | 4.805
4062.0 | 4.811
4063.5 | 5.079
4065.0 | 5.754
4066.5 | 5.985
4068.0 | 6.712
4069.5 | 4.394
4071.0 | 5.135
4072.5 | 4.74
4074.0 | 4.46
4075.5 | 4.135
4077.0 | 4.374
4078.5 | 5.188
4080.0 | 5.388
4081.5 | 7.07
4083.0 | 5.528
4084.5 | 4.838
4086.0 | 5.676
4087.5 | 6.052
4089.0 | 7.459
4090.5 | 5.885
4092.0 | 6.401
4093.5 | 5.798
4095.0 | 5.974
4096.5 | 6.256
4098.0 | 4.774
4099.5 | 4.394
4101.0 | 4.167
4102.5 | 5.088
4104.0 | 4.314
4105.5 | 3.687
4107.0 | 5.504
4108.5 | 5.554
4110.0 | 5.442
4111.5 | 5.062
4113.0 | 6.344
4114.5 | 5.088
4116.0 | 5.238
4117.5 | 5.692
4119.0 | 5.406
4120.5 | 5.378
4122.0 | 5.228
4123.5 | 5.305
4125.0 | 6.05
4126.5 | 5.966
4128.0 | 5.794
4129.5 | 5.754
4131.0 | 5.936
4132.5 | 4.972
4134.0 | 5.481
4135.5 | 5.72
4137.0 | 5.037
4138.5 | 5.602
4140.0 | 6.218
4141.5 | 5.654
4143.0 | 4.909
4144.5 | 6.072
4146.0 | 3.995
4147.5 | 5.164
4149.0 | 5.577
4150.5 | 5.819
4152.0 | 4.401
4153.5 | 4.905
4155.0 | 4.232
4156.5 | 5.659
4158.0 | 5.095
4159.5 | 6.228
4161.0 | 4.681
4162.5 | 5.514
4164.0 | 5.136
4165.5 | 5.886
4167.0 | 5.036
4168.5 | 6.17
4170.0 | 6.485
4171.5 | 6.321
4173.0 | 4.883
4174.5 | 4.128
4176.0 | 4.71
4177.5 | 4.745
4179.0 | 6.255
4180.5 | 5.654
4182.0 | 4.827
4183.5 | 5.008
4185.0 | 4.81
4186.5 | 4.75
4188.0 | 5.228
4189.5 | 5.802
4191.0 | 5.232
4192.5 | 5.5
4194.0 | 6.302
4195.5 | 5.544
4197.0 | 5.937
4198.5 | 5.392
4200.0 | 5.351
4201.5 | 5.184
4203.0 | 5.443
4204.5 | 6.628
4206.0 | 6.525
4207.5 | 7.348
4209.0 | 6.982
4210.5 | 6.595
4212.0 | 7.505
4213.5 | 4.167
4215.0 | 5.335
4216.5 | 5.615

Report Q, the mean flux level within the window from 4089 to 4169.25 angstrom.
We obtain 5.39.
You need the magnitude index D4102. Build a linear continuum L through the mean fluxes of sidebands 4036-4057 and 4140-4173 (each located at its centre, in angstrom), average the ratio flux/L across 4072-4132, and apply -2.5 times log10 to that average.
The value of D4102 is -0.048 mag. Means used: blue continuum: 4.97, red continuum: 5.39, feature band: 5.41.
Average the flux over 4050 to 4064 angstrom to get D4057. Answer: 4.86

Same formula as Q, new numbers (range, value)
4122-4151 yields 5.52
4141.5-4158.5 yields 5.1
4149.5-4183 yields 5.31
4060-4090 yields 5.39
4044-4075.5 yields 5.07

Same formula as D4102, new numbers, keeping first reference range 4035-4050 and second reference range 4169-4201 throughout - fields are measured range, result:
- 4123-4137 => -0.08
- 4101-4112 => 0.07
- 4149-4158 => 0.05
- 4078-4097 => -0.16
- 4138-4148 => -0.02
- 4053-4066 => 0.02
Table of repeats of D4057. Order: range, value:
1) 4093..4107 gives 4.95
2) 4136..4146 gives 5.47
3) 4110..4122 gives 5.44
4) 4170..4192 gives 5.22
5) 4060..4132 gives 5.4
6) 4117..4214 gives 5.52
